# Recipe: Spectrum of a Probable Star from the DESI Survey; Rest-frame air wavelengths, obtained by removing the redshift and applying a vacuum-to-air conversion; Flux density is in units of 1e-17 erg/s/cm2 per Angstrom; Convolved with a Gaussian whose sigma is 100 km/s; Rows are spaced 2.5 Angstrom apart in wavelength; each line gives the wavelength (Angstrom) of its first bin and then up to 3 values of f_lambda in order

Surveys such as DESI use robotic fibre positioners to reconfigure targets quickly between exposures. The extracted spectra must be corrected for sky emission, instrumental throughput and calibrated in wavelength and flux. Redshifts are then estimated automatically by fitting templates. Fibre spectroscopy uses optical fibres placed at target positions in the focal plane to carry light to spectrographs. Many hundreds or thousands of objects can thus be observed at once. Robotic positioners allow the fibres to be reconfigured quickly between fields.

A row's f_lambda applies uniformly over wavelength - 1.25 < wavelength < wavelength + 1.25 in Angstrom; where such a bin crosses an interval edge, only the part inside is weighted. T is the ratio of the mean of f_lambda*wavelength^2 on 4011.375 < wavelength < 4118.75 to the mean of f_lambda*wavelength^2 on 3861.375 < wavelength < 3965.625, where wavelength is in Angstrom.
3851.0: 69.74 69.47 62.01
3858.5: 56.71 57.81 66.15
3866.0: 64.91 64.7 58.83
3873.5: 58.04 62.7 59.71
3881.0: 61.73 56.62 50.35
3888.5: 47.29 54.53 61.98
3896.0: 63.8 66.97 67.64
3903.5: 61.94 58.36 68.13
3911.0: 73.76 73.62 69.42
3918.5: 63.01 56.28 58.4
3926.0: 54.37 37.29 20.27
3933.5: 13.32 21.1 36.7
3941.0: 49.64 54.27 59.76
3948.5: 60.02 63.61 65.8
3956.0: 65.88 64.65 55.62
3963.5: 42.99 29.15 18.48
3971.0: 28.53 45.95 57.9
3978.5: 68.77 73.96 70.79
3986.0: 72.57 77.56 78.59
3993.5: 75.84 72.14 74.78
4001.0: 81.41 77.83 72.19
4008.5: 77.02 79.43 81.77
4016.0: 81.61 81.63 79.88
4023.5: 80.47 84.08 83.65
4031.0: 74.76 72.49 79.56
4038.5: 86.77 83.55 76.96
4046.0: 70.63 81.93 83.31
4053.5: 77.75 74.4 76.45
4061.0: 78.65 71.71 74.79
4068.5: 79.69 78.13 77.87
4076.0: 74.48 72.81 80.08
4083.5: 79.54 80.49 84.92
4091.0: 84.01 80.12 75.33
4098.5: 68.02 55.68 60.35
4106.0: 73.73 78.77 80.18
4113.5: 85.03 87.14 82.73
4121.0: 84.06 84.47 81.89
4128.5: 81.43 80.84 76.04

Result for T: 1.5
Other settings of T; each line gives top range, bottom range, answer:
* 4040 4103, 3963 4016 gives 1.22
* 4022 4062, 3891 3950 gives 1.55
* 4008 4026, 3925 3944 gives 2.41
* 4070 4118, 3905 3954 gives 1.58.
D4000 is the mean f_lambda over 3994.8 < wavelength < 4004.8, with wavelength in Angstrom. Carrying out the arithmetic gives 76.5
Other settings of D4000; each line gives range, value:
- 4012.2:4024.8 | 81.1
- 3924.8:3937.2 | 29.2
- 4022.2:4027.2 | 82.2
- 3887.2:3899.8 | 58.9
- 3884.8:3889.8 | 48.9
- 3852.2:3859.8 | 62.7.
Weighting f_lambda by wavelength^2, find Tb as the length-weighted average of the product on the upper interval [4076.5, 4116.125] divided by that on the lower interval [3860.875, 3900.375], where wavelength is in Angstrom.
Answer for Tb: 1.4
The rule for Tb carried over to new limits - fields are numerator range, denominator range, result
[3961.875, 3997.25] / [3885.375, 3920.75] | 0.96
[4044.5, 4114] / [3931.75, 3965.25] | 1.64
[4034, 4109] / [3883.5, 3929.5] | 1.38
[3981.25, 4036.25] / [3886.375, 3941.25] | 1.52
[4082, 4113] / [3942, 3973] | 1.60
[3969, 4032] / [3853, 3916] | 1.24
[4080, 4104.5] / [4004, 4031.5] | 0.97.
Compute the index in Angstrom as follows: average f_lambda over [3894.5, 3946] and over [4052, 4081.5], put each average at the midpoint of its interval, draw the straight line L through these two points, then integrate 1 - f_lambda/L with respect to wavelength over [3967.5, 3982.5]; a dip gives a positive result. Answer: 3.0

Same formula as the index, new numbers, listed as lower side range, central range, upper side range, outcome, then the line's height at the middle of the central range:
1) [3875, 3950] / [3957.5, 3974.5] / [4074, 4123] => 5.8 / 61.3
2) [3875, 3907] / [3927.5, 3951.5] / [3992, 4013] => 9.4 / 66.9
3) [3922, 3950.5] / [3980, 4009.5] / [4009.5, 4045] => -3.8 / 67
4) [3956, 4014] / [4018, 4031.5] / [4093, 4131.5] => -2.5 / 68.2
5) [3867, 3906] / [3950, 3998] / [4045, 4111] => 5.5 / 67.2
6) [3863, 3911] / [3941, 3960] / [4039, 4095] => 1.7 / 67.1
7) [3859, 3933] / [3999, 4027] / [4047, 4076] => -2.9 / 72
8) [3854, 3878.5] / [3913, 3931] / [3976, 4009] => 3.1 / 67.1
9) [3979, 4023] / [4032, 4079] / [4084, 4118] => -0.5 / 76.8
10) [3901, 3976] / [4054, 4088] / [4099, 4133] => -2.8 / 71.1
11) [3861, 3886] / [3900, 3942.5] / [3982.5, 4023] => 9.3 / 66.9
